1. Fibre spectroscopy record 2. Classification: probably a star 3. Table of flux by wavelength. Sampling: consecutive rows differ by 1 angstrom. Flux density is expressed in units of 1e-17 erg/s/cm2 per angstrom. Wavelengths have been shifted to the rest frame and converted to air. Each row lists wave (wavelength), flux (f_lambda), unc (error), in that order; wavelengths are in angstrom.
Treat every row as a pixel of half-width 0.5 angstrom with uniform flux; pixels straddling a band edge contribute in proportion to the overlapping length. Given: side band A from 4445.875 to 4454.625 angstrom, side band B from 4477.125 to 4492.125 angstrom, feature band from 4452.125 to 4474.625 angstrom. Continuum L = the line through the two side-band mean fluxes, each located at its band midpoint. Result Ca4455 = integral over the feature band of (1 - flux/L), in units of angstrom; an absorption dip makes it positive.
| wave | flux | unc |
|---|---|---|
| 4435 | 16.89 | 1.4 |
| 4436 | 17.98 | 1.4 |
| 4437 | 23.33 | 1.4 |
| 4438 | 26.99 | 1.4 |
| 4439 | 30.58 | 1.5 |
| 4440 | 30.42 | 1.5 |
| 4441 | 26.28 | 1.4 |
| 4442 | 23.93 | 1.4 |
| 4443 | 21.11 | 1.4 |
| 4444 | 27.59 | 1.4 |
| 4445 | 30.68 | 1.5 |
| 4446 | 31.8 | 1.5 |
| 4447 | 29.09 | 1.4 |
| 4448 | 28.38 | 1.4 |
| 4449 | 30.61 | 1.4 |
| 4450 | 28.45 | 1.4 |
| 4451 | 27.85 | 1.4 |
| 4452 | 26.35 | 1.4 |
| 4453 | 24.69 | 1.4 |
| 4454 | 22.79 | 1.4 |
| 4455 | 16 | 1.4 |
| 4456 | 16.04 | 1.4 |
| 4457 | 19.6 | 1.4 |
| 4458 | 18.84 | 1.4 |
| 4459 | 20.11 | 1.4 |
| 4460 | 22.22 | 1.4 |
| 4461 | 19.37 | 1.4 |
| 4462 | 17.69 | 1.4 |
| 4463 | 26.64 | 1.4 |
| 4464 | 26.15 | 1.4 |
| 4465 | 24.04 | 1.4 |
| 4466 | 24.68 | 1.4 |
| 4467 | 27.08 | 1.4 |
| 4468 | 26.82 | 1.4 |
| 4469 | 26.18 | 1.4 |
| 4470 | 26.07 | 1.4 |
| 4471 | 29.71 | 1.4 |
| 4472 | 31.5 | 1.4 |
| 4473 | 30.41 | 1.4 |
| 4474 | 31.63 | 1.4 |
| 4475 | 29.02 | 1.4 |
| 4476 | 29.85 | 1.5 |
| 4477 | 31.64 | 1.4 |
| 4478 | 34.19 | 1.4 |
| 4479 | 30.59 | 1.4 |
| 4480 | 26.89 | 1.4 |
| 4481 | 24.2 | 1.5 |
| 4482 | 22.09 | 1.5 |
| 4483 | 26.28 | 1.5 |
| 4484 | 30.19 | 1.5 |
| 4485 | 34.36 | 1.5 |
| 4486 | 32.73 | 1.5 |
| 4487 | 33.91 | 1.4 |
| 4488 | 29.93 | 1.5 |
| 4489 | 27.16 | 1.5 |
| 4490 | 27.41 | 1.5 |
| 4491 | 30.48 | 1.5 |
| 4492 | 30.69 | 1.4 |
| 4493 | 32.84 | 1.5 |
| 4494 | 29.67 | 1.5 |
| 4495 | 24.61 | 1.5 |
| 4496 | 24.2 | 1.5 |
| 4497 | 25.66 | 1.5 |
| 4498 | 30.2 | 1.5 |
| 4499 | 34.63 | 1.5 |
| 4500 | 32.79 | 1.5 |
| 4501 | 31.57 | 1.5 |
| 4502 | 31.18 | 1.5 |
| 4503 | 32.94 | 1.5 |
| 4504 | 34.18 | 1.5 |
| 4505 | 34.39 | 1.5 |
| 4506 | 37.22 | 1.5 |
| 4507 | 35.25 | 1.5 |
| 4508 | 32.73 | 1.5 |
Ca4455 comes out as 3.3 angstrom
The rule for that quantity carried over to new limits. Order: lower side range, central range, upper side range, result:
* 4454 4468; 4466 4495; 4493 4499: -4.73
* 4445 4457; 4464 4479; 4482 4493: -0.32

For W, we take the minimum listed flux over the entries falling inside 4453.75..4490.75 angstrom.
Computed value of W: 16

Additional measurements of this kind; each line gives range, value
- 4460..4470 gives 17.69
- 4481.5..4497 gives 22.09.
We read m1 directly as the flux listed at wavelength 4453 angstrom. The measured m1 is 24.69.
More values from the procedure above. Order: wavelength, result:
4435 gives 16.89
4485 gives 34.36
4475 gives 29.02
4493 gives 32.84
